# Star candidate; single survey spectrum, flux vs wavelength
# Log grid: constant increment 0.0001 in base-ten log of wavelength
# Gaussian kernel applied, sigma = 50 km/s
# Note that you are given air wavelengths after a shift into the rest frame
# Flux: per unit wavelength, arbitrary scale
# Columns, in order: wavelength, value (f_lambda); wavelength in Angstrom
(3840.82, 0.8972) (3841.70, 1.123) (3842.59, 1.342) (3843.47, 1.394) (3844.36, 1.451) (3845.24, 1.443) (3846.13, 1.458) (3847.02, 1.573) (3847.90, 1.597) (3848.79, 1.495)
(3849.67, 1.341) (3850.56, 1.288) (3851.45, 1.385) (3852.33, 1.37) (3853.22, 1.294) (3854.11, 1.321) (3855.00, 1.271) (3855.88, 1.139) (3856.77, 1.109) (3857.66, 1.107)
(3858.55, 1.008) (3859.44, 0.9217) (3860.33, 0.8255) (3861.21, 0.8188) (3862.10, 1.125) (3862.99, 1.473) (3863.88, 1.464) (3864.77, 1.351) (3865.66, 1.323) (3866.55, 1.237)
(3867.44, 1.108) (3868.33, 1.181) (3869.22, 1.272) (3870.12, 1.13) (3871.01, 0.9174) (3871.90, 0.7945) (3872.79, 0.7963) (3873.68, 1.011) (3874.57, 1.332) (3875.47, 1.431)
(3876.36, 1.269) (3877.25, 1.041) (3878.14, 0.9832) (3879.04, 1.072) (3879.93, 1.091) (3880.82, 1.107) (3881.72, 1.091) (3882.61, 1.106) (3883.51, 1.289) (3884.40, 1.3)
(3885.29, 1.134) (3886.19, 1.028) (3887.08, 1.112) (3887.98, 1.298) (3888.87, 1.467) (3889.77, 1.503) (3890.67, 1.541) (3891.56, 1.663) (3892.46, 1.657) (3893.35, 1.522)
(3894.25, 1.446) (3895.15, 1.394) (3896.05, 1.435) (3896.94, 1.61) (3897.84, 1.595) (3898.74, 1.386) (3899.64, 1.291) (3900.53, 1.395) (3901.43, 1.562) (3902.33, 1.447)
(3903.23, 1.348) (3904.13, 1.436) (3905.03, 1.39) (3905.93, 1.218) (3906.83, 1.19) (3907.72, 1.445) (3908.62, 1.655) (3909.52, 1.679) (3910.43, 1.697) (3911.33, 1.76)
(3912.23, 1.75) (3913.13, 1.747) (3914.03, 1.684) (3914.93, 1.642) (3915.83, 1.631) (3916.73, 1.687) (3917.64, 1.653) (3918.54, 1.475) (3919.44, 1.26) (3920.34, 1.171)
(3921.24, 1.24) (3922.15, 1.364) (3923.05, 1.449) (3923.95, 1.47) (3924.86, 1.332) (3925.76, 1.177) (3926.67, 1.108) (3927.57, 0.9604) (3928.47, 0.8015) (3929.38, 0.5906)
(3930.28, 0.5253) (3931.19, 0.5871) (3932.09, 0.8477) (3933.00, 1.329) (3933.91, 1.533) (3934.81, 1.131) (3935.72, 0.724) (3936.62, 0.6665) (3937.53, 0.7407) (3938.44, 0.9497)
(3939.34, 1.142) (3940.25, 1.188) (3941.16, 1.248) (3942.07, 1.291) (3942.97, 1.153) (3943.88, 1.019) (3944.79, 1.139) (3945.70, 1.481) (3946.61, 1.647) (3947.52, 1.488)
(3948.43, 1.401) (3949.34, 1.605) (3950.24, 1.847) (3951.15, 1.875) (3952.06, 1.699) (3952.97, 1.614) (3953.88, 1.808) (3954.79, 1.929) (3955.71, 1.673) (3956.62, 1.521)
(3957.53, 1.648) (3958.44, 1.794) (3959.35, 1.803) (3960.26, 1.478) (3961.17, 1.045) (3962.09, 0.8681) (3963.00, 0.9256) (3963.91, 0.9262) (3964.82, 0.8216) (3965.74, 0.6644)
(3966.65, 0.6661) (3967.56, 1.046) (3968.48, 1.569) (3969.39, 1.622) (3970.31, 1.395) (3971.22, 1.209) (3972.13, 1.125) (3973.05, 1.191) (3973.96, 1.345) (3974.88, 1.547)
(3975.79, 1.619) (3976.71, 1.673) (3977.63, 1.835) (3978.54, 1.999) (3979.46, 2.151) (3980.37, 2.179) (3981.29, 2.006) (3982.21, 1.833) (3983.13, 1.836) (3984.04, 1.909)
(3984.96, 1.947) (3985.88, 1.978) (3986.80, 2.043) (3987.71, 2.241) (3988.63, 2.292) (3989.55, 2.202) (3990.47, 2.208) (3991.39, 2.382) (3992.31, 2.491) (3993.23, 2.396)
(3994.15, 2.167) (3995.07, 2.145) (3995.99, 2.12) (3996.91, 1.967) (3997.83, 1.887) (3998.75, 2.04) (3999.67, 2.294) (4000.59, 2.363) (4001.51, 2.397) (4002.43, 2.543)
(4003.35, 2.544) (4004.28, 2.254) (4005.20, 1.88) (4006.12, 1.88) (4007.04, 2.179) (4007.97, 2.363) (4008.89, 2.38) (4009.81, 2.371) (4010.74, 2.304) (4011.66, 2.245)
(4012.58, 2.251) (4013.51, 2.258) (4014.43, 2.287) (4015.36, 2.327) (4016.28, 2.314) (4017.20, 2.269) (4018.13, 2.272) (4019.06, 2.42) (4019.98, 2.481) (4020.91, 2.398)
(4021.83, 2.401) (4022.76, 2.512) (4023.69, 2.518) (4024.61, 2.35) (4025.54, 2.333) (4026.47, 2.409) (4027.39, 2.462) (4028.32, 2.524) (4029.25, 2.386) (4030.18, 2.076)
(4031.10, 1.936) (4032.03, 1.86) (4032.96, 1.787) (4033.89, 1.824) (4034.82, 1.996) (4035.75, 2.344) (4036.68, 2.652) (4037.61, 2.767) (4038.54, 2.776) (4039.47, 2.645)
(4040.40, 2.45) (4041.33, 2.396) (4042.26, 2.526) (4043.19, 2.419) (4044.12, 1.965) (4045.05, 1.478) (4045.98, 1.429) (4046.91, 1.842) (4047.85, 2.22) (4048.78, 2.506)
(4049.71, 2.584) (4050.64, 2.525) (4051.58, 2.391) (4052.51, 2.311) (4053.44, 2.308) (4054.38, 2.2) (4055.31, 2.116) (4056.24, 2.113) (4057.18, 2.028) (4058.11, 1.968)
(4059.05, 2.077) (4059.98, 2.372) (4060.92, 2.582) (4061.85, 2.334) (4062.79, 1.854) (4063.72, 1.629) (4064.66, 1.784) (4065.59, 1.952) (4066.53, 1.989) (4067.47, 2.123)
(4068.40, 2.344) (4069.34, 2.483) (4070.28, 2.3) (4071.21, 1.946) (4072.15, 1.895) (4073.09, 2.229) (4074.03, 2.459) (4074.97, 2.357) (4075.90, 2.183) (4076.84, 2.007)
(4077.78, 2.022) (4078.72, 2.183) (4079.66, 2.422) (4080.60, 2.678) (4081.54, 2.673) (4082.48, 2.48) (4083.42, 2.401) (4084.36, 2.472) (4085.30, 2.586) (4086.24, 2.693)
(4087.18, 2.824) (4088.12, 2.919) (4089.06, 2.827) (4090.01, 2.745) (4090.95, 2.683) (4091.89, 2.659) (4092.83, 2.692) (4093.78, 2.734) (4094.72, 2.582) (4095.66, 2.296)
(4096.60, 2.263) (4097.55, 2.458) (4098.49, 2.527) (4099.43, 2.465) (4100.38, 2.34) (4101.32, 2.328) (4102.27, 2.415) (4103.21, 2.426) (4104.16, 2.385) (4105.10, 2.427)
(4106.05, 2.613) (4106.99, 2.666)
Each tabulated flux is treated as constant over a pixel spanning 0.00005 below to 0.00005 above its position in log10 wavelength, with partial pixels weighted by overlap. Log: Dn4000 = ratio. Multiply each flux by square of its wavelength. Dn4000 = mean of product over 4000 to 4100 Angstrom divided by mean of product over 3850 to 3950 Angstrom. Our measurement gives 1.97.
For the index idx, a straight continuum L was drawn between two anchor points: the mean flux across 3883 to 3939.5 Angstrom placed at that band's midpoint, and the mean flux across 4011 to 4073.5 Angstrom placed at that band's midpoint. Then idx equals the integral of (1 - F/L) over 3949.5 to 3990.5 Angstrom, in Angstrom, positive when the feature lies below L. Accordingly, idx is 3.0 Angstrom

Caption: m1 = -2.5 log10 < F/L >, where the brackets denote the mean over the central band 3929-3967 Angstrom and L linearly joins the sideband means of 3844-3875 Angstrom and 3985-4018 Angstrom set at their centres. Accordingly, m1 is 0.44 mag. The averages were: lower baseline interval 1.22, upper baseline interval 2.23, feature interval 1.24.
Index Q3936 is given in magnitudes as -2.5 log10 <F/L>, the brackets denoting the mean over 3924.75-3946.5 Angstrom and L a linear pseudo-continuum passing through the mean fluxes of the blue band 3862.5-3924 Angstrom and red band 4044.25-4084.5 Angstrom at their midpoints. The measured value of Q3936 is 0.45 mag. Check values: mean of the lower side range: 1.36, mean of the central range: 1.03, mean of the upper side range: 2.19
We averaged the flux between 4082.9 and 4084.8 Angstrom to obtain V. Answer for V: 2.44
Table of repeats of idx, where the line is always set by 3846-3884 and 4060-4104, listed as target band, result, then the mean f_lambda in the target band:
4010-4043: -4.2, 2.34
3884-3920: -2.2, 1.48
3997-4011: -2.1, 2.24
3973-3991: -0.9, 1.92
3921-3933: 3.8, 1.04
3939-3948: 1.9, 1.28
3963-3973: 3.7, 1.1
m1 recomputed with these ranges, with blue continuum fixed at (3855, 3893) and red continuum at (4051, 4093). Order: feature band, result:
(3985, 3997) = -0.19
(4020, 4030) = -0.18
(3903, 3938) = 0.12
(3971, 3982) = 0.07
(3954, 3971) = 0.28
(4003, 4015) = -0.15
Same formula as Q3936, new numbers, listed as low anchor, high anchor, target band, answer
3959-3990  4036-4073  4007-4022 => -0.23 mag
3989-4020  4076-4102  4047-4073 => 0.12 mag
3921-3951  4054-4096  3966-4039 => -0.21 mag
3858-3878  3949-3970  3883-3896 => -0.16 mag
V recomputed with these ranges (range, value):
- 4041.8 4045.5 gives 2.1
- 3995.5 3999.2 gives 2.01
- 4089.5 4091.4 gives 2.71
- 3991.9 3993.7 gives 2.44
